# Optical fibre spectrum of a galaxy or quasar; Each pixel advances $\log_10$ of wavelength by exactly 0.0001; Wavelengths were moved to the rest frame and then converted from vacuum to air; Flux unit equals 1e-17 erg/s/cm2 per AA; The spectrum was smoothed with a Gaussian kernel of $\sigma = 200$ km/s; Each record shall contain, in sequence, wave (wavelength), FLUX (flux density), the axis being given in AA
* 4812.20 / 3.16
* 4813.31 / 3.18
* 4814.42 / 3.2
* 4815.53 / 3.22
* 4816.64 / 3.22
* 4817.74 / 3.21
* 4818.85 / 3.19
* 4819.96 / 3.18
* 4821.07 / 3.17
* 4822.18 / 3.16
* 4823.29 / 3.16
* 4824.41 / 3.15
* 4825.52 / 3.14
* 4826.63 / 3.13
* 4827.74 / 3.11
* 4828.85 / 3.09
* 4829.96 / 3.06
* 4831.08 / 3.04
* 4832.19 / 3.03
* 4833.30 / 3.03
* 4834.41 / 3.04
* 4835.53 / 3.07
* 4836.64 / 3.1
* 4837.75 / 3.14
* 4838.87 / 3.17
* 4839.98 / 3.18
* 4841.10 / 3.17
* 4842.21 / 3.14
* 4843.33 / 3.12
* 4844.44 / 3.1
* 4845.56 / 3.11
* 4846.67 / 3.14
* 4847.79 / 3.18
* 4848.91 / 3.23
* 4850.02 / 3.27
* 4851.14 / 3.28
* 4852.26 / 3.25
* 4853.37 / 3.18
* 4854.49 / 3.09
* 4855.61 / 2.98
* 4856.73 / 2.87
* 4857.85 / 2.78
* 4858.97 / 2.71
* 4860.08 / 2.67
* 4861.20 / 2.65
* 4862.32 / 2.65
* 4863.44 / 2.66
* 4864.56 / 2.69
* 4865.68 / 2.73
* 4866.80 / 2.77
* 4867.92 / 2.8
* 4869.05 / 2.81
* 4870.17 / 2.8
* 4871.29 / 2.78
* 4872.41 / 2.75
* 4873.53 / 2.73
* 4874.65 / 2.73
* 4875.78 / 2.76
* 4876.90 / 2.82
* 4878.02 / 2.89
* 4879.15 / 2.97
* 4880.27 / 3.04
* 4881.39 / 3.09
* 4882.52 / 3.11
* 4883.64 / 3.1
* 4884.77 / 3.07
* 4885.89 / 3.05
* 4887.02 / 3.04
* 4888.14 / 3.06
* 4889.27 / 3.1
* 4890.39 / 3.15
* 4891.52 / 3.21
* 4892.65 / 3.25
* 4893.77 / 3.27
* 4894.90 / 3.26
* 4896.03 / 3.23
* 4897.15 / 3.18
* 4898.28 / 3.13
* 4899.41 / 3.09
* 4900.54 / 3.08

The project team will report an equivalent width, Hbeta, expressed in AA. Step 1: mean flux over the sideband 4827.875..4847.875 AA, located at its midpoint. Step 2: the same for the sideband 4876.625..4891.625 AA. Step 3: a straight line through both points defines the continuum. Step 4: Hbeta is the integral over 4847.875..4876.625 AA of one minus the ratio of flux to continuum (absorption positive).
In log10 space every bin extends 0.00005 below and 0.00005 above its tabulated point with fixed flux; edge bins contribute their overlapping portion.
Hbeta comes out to 1.9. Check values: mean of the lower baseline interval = 3.1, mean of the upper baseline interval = 3.05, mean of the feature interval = 2.87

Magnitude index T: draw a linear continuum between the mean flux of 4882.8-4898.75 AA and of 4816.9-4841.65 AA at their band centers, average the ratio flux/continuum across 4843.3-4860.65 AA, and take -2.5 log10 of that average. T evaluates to 0.03 mag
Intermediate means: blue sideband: 3.12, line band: 3.06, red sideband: 3.15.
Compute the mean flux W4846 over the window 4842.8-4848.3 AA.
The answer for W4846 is 3.13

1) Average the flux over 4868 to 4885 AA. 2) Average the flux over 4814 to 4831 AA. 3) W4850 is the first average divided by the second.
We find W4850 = 0.92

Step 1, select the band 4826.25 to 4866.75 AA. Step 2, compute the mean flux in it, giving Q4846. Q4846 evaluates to 3.02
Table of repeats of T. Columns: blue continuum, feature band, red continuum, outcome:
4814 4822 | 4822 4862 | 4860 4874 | -0.04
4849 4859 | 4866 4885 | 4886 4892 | 0.08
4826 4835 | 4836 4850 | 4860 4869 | -0.08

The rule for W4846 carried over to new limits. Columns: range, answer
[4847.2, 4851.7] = 3.24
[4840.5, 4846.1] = 3.13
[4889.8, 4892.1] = 3.18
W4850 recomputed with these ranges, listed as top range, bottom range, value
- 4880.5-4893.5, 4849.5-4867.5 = 1.08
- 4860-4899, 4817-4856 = 0.94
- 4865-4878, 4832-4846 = 0.89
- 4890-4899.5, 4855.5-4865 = 1.17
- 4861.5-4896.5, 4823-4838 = 0.95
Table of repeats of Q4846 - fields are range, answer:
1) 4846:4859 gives 3.09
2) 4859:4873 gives 2.73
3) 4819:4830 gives 3.14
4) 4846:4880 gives 2.89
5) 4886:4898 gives 3.17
